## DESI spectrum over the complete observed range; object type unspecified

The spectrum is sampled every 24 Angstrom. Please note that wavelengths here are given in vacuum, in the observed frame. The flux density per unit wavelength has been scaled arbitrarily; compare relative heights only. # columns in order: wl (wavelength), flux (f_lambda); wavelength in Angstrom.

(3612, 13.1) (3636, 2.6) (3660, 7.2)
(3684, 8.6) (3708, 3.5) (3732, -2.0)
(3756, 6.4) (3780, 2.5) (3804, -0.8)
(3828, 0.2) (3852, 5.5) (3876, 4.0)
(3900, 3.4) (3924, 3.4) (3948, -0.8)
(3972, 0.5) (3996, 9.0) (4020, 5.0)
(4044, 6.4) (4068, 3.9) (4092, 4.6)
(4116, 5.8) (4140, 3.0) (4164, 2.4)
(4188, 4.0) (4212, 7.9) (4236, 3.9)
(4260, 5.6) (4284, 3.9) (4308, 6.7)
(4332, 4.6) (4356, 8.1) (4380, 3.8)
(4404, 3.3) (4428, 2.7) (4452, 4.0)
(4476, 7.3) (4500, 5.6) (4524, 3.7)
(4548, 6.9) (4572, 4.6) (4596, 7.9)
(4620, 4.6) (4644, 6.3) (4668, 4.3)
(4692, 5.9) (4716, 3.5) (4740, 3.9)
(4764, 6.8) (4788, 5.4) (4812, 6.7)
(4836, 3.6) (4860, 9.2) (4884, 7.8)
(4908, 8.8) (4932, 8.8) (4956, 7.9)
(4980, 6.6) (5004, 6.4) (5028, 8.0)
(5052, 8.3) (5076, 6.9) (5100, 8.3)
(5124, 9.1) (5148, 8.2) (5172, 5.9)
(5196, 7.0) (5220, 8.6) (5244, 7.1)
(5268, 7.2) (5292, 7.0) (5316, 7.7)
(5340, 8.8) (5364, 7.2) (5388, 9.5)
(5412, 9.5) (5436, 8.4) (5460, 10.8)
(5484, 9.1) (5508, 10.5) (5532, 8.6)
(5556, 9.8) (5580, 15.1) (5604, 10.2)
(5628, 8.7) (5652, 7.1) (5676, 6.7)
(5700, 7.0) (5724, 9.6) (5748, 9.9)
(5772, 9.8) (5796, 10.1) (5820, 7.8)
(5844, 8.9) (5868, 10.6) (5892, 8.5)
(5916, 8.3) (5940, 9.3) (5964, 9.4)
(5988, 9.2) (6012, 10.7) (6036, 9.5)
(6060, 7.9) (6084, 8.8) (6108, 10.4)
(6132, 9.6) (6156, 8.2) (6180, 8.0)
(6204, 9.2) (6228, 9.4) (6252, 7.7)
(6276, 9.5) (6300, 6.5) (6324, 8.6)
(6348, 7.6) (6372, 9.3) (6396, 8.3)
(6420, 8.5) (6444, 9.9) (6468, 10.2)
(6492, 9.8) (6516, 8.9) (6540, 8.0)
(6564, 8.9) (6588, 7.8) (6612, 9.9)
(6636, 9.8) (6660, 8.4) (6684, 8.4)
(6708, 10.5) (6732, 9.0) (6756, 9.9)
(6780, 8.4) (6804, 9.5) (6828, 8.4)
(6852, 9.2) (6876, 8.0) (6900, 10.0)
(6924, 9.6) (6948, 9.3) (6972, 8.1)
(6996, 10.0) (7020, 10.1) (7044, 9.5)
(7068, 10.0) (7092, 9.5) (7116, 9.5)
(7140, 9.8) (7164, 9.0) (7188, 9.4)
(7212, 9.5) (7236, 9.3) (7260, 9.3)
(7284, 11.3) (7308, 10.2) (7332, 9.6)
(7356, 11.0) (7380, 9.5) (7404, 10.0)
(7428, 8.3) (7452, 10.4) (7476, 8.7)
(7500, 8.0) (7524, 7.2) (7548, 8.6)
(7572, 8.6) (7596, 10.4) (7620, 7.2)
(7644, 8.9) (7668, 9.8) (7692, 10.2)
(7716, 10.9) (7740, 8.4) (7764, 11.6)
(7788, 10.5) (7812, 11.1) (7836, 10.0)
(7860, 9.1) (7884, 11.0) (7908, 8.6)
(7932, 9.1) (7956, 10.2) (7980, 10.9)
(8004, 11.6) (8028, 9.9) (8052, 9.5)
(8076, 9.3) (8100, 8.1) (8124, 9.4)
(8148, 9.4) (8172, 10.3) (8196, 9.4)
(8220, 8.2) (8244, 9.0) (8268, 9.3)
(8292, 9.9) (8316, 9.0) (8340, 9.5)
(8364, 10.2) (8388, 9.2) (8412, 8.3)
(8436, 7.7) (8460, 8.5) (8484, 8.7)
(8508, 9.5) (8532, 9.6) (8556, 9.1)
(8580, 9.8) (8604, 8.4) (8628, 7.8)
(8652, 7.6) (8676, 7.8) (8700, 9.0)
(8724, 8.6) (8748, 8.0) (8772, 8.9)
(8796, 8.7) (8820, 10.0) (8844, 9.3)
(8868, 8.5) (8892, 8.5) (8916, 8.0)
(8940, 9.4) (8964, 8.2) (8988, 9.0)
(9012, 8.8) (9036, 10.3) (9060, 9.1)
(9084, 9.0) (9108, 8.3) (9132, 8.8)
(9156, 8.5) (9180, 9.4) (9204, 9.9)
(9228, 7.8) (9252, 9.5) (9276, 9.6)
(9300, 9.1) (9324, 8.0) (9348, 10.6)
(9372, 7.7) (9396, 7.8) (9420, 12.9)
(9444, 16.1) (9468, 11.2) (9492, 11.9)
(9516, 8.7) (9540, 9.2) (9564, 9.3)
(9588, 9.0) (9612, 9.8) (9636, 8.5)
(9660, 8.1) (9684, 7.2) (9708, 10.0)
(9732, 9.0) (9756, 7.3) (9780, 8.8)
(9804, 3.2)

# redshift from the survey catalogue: 0.22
